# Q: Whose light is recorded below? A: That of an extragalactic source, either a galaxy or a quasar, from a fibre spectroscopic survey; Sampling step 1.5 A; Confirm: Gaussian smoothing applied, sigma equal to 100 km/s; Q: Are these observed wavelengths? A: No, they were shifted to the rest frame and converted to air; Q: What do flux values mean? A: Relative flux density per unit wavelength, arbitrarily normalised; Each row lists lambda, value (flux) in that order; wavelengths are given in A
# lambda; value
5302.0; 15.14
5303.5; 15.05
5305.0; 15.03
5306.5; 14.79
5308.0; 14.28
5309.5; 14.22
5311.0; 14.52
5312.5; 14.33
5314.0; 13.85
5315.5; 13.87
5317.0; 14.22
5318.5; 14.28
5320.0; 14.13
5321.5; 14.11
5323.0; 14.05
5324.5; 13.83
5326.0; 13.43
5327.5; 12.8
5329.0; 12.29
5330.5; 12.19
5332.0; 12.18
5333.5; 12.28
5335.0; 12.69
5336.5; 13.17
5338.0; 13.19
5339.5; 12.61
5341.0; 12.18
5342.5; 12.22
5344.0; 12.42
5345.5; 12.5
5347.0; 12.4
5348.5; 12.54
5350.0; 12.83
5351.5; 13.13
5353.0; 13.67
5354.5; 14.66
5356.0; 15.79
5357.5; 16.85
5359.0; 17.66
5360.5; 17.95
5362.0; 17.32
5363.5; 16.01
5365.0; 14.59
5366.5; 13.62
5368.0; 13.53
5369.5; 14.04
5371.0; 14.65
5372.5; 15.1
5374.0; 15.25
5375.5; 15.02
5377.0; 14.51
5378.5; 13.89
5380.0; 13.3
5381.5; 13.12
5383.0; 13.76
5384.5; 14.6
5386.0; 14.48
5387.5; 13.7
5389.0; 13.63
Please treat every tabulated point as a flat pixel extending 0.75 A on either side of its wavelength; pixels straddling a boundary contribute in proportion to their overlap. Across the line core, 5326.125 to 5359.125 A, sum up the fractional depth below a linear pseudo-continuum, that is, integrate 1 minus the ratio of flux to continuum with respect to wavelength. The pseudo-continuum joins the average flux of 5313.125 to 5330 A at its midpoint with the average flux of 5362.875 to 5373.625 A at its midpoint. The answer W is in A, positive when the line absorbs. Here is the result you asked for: 2.04 A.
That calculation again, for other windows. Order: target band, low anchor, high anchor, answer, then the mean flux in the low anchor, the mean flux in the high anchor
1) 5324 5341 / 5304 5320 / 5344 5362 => 2.01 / 14.3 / 14.6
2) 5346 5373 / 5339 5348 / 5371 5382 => -2.88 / 12.4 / 14.4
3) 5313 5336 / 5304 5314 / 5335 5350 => 0.45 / 14.5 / 12.6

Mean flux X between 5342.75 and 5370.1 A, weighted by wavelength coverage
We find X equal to 14.5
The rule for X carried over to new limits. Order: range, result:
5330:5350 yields 12.5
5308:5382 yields 13.9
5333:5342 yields 12.7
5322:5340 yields 12.9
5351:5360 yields 15.4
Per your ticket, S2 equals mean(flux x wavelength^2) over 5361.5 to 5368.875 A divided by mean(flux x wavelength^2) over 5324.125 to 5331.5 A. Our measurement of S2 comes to 1.18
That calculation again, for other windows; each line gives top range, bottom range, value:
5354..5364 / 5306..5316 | 1.19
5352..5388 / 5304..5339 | 1.11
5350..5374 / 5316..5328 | 1.11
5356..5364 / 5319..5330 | 1.28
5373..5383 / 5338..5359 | 1.06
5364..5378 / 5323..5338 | 1.15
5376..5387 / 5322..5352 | 1.11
